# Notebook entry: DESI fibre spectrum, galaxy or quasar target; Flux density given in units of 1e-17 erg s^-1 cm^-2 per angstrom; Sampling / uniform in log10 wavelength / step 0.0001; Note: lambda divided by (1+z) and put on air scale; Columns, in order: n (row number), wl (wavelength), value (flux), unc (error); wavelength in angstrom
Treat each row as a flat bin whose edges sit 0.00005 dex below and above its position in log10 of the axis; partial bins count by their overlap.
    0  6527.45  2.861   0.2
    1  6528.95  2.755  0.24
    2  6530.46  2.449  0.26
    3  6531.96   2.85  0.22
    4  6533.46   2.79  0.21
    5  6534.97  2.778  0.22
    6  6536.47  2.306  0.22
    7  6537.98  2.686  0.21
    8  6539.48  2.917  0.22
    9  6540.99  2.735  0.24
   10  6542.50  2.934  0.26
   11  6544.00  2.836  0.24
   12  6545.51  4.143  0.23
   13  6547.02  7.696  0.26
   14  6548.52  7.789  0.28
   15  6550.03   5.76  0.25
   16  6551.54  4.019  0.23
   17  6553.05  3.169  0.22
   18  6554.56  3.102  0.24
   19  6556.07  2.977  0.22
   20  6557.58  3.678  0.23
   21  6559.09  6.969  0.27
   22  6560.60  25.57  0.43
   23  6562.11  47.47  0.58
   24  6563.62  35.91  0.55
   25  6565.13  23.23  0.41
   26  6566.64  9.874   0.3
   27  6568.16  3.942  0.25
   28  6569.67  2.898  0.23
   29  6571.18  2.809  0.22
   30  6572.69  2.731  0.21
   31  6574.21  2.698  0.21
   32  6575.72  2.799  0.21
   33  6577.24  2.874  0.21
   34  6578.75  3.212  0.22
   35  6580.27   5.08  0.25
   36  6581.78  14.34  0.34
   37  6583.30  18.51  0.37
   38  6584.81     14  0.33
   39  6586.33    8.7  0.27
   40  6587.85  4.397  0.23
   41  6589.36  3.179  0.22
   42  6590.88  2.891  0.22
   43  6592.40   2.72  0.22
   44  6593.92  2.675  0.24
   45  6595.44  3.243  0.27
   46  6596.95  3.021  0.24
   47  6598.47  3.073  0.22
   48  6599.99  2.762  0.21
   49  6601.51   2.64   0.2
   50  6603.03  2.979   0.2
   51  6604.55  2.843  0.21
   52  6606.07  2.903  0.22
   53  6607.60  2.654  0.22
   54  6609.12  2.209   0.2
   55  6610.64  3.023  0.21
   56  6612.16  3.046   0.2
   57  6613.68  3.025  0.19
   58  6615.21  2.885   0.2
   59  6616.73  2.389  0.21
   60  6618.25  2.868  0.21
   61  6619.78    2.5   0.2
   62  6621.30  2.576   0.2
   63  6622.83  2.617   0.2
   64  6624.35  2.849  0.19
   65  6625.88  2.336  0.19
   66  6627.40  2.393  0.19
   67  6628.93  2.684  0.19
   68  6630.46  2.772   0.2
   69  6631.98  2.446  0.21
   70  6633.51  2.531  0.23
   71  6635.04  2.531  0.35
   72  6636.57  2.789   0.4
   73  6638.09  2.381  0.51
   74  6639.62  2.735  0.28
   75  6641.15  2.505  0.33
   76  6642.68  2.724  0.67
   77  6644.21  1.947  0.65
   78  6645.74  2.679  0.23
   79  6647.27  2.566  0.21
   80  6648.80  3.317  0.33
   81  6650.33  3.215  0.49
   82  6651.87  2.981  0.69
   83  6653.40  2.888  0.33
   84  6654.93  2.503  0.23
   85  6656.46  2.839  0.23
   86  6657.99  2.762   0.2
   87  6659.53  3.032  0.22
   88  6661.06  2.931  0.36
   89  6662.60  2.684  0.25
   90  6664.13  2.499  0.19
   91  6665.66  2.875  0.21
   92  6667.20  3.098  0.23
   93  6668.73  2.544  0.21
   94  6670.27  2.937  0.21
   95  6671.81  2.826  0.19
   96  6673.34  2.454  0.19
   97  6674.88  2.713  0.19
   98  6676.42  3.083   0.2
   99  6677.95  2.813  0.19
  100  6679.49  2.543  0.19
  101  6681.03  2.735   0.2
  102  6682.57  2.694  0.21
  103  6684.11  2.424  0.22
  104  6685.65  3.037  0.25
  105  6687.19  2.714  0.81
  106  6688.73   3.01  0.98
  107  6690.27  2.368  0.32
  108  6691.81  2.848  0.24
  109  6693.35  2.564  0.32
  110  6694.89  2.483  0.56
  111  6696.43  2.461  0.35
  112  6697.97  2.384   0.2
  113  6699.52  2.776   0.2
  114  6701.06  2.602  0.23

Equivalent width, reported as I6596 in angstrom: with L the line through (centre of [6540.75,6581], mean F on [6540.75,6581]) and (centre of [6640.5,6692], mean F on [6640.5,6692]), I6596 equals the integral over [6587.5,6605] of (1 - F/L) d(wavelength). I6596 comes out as 9.55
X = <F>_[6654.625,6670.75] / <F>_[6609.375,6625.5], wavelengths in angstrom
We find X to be 1.02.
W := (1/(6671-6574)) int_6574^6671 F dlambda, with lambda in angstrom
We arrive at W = 3.52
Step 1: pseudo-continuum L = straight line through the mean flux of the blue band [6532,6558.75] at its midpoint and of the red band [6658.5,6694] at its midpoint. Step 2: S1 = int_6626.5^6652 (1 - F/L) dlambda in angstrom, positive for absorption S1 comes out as 3.4 angstrom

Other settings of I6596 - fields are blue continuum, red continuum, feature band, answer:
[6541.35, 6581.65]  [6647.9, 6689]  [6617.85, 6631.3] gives 6.7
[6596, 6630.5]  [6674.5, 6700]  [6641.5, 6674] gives -0.8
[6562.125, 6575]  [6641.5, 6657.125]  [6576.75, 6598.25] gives 8.6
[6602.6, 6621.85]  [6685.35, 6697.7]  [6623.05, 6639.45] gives 0.9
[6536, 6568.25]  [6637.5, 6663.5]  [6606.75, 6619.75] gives 6.4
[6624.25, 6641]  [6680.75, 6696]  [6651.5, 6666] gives -0.9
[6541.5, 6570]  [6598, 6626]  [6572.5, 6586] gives -1.1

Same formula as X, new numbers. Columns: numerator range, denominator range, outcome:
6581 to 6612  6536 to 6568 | 0.52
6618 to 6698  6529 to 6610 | 0.41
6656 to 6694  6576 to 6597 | 0.43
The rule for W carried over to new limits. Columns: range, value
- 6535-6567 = 9.75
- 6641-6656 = 2.74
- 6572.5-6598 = 5.75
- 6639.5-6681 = 2.77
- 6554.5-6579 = 11.1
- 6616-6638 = 2.59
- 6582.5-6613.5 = 4.55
